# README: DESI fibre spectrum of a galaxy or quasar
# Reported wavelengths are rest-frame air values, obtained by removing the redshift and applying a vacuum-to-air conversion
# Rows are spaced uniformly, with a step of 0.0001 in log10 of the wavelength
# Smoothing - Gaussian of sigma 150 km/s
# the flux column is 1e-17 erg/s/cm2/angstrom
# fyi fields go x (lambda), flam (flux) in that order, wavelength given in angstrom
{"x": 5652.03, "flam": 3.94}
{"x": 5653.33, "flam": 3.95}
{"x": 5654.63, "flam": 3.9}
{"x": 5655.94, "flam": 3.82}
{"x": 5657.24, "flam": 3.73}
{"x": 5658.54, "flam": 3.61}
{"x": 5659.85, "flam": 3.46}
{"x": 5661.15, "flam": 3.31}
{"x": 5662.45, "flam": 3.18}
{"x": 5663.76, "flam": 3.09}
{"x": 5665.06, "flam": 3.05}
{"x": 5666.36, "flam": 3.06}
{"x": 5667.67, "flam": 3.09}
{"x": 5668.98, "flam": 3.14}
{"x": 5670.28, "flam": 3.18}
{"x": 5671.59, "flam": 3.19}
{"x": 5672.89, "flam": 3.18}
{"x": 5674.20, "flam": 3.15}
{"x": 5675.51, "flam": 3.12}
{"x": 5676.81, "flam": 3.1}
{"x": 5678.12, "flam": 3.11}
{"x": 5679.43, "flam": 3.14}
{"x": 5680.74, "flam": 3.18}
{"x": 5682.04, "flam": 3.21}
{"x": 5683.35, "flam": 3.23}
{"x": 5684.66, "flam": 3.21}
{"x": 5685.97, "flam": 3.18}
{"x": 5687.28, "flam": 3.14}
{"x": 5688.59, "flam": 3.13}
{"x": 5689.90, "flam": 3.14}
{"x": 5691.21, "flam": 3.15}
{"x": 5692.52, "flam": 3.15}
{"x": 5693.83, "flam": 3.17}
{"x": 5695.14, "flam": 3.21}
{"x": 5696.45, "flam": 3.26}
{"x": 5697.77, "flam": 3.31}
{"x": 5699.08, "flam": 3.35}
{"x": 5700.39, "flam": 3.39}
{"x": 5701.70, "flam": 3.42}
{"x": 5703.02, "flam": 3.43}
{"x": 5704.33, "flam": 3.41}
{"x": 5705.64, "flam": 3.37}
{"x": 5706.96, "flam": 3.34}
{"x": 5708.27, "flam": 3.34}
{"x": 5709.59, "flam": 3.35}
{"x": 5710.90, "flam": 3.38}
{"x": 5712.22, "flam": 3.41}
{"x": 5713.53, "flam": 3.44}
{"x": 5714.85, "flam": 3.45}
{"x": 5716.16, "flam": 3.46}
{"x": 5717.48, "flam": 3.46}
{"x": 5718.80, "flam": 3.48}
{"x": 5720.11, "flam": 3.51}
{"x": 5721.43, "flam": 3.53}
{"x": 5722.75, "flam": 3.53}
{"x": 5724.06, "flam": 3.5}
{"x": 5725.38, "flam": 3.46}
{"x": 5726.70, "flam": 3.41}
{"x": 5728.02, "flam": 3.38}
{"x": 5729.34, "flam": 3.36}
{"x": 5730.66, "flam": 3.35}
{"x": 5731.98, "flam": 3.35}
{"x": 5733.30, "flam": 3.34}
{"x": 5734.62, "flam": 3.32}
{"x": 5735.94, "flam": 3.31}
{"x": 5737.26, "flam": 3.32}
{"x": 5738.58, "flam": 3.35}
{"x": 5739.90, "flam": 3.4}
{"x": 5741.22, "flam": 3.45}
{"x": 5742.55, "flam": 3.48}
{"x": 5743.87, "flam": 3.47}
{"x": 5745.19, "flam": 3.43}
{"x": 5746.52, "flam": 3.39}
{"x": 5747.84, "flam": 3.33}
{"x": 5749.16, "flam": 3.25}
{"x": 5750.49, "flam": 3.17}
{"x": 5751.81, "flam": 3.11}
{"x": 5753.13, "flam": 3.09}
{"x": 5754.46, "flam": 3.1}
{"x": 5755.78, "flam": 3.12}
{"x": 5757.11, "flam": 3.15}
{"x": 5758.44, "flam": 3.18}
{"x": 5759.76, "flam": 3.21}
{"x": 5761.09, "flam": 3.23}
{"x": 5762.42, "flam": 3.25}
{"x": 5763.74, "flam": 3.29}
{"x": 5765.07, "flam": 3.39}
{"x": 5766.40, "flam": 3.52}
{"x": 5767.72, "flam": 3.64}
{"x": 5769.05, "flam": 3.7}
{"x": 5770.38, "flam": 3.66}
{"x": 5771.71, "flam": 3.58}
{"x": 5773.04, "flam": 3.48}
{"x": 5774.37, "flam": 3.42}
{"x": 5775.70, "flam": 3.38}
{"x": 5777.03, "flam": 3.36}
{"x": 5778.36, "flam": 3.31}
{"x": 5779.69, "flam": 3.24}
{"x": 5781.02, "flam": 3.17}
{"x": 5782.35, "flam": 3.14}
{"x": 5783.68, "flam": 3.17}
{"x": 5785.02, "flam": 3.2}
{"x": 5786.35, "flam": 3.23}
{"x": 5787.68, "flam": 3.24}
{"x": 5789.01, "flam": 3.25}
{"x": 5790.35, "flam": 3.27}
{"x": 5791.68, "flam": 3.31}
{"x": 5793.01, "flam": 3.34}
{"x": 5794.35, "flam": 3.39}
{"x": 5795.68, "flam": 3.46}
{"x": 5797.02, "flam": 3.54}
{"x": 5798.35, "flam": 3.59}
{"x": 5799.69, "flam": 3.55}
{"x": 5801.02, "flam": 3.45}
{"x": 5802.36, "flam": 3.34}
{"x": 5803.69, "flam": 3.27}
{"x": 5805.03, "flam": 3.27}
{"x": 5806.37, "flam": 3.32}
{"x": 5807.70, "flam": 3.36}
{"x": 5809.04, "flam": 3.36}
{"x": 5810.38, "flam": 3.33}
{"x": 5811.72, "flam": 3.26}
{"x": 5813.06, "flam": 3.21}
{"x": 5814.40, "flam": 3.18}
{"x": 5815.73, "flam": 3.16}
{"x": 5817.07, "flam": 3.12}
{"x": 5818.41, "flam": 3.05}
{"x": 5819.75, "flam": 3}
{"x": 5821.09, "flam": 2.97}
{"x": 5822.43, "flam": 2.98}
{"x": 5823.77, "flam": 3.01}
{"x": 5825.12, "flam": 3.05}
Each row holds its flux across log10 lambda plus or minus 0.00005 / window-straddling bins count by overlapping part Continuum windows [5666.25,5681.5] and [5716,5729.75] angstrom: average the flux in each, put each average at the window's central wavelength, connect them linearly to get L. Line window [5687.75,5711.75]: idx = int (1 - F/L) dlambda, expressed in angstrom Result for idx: 0.1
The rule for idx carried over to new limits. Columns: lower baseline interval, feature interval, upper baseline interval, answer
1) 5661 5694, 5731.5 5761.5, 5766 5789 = 0.18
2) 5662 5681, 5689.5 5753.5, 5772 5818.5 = -3.12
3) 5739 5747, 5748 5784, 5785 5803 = 1.02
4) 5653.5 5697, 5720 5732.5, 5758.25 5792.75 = -0.53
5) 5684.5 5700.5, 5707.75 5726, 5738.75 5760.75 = -1.22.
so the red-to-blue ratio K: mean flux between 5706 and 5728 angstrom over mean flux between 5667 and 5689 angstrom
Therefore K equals 1.09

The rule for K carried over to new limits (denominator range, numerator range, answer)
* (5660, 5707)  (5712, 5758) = 1.05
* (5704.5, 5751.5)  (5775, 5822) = 0.97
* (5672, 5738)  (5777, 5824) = 0.98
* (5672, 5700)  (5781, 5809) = 1.05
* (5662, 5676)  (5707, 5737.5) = 1.09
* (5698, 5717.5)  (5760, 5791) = 0.99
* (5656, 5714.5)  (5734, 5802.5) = 1.02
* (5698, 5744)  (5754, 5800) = 0.98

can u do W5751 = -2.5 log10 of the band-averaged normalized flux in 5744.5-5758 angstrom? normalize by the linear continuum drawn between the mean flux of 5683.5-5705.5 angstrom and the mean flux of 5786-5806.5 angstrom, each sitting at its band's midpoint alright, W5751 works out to 0.03 mag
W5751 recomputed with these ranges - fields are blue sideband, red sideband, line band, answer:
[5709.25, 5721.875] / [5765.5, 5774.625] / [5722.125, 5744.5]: 0.03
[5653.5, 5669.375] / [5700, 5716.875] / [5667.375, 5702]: 0.07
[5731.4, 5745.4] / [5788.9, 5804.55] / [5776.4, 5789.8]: 0.05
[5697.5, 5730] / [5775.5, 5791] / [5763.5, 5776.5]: -0.08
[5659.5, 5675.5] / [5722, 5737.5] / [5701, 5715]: -0.03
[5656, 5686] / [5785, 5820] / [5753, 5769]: 0.00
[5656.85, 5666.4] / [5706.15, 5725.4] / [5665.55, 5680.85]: 0.07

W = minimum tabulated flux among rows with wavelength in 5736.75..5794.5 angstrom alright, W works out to 3.09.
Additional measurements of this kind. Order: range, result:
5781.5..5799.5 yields 3.14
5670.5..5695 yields 3.1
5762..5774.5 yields 3.25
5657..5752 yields 3.05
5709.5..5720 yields 3.35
